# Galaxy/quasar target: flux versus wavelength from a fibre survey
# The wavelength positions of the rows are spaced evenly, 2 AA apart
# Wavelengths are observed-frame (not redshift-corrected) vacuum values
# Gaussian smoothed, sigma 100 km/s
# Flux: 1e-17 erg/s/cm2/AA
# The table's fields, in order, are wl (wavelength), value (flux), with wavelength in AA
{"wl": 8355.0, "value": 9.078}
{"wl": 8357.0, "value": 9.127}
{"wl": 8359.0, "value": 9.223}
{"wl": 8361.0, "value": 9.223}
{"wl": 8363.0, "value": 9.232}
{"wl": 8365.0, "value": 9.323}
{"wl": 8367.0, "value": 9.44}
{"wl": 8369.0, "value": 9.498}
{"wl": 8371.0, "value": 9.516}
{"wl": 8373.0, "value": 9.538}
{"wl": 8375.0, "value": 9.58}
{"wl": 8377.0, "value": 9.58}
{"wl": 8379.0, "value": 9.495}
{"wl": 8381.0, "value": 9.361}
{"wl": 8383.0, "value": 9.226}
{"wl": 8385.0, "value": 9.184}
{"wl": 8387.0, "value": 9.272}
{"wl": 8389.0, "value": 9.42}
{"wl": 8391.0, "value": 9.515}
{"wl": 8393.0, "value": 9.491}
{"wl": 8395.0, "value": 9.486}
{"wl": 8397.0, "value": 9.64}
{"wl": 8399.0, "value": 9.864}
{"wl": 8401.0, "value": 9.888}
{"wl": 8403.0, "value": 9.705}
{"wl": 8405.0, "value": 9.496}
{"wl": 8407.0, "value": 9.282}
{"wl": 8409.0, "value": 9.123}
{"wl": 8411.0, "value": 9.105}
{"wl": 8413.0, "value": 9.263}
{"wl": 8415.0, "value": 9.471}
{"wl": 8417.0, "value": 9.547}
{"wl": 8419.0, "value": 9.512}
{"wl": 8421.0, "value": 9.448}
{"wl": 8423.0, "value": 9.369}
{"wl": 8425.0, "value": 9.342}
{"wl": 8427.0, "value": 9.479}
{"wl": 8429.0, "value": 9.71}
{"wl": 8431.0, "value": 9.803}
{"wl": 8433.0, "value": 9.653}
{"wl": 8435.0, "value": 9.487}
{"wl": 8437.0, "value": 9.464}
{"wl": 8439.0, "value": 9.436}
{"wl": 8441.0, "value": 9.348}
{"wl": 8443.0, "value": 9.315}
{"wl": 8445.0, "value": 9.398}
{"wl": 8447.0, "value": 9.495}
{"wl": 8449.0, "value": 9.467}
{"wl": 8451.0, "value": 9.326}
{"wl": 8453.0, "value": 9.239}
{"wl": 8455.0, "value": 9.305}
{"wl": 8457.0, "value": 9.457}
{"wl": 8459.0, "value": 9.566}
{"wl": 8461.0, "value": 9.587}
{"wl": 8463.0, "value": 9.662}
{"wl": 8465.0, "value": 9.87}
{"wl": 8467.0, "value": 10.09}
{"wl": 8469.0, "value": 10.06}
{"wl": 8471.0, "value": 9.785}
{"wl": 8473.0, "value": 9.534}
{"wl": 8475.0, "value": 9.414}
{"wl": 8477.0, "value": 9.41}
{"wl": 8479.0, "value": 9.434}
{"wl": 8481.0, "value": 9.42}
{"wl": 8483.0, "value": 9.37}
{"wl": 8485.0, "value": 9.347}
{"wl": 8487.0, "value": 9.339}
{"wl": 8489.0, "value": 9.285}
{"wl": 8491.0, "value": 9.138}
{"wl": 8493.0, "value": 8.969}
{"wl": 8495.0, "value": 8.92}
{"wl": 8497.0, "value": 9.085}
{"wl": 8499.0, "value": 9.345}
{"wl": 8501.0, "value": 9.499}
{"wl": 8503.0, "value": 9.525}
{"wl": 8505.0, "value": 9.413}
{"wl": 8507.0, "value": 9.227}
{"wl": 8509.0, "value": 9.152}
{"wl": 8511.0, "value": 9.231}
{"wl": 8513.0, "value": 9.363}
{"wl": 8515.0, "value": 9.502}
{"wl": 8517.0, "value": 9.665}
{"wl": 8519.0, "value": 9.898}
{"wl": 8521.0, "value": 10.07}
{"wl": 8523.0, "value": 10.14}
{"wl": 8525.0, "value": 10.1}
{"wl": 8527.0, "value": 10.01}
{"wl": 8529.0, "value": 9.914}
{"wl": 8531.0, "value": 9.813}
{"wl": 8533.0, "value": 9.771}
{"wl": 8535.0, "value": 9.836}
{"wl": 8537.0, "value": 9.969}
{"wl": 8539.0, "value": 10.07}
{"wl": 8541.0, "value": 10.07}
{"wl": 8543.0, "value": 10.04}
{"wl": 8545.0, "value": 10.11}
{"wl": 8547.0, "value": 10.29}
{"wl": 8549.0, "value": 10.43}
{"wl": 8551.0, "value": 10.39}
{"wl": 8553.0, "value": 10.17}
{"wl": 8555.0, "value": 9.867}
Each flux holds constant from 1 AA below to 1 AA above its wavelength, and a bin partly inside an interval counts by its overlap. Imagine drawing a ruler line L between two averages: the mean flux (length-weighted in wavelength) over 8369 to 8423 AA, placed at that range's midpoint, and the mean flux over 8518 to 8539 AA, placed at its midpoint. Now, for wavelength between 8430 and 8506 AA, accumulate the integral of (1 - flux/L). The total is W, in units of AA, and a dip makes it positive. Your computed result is 2.1 AA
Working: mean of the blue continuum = 9.46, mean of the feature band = 9.45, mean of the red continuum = 9.96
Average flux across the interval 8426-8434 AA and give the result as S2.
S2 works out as 9.66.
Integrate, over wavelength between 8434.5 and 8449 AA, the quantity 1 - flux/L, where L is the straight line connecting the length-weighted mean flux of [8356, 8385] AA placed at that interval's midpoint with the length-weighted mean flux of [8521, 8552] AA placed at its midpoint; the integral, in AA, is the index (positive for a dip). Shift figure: 0.4 AA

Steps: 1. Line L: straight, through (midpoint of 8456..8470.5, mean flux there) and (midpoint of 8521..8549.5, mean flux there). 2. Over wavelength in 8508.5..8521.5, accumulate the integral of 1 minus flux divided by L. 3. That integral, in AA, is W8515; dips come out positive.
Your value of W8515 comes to 0.53 AA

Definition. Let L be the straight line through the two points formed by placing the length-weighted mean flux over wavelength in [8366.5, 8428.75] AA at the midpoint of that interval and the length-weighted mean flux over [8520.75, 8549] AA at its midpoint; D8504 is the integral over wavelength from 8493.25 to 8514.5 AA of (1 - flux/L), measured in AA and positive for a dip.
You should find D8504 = 1.4 AA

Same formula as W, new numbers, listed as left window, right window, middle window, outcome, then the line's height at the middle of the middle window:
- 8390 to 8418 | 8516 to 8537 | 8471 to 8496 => 1.2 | 9.77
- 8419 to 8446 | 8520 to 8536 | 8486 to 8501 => 0.9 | 9.79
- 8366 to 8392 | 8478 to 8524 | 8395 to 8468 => -0.7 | 9.42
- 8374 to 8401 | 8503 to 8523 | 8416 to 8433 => -0.1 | 9.5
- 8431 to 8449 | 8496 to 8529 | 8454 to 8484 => -0.3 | 9.52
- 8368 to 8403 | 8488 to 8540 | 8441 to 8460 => 0.3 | 9.54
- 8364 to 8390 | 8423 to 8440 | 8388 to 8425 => 0.0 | 9.48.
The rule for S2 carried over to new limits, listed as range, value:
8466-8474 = 9.87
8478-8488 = 9.38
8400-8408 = 9.59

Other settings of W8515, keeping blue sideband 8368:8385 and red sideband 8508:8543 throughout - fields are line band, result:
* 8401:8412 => 0.2 AA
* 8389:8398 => 0.0 AA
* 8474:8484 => 0.3 AA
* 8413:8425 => 0.1 AA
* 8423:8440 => 0.1 AA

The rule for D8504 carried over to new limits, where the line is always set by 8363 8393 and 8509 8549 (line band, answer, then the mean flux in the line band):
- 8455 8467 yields 0.0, 9.64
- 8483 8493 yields 0.5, 9.26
